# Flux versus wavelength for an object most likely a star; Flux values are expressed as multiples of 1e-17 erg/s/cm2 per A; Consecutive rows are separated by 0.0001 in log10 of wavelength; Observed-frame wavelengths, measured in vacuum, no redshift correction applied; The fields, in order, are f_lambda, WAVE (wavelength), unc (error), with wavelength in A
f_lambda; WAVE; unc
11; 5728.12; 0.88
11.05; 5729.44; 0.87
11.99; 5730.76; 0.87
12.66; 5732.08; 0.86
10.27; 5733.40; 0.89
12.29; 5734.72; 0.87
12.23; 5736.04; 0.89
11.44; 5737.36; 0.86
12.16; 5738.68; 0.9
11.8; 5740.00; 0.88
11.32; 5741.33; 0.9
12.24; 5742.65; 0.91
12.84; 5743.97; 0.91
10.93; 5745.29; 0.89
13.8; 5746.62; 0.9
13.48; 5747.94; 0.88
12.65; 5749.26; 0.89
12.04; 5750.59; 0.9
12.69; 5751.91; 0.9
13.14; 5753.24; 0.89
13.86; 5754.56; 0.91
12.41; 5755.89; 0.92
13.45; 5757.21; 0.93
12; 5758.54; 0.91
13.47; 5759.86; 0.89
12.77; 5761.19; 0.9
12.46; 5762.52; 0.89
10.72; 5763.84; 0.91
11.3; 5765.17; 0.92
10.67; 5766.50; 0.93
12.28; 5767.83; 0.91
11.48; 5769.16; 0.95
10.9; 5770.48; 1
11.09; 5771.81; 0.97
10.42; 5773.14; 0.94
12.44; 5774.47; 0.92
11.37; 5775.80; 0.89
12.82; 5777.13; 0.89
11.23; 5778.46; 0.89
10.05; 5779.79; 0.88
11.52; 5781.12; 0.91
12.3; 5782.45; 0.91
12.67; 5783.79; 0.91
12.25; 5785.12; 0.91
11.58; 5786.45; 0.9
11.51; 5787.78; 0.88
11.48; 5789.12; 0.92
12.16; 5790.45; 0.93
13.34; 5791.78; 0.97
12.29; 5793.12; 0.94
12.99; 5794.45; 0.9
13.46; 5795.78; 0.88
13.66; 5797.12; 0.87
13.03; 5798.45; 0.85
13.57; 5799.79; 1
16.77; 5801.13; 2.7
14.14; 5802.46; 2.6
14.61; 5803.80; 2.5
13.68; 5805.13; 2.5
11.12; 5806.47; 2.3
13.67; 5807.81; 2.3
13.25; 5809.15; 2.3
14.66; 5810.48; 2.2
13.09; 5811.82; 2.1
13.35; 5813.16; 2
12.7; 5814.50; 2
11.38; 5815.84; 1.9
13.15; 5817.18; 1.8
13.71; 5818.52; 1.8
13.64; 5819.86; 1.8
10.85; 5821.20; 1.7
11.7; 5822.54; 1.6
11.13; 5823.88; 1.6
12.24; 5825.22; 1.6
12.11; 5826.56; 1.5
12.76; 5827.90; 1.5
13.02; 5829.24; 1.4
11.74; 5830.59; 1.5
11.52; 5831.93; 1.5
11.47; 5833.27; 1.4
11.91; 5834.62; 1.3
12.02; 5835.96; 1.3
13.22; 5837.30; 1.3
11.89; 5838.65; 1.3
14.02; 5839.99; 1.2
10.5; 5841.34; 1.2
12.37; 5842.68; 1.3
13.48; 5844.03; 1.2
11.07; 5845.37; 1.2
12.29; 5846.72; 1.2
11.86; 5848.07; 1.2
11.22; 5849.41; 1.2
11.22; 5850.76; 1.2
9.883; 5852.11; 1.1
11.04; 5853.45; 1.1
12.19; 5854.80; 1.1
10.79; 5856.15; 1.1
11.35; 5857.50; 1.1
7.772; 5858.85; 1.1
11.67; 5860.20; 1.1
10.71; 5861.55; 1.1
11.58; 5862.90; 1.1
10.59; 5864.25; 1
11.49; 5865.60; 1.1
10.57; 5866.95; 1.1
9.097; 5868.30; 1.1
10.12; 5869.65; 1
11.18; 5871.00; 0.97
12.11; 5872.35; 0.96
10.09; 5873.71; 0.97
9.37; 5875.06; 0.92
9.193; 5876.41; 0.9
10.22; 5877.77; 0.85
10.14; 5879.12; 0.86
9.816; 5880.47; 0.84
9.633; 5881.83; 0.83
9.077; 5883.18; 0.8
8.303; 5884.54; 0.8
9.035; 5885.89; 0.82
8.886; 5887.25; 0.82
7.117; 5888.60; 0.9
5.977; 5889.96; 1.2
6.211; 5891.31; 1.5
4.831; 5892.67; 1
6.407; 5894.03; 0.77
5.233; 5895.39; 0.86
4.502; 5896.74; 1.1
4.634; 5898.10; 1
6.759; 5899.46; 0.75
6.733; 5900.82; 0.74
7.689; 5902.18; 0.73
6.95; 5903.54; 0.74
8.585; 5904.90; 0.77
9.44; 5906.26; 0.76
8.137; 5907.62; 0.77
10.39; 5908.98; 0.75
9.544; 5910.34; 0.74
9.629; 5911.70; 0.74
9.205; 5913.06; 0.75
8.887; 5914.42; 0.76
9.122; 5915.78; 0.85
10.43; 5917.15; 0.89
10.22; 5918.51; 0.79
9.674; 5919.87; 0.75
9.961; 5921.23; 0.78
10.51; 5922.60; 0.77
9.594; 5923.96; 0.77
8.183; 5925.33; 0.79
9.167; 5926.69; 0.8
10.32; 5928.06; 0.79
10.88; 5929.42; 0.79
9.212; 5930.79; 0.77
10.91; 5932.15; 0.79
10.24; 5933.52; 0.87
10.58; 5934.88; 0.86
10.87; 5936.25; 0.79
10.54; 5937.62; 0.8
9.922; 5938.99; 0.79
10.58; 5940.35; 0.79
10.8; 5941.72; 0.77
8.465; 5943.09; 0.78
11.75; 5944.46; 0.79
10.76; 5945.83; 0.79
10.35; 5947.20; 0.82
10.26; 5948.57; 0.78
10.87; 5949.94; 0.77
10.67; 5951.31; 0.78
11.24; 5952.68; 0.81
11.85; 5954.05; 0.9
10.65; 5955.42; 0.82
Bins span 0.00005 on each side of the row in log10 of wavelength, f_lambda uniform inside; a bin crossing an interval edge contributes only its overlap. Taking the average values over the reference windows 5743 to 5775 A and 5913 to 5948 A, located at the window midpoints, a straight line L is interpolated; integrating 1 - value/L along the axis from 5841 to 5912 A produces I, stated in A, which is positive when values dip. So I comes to 9.1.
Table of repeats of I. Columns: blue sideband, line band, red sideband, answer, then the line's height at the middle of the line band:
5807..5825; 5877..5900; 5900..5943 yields 6.8 A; 10.6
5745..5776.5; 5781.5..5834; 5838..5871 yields -4.8 A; 11.7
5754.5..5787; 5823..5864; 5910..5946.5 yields -2.4 A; 11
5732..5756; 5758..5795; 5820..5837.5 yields 1.1 A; 12.2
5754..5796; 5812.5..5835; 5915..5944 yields -1.7 A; 11.4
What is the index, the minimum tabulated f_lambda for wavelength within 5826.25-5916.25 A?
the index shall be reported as 4.502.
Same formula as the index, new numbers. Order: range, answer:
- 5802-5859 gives 7.772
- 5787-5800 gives 11.48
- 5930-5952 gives 8.465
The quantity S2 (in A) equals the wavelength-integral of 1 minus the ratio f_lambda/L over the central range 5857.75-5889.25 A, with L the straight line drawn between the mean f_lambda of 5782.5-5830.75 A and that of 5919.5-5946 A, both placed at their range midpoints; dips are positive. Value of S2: 4.1 A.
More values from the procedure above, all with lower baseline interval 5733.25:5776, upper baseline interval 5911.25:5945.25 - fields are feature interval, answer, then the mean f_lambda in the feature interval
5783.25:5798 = -1.06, 12.5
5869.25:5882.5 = 0.55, 10.2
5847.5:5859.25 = 0.03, 10.9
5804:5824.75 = -2.55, 12.8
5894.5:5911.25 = 4.69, 7.4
